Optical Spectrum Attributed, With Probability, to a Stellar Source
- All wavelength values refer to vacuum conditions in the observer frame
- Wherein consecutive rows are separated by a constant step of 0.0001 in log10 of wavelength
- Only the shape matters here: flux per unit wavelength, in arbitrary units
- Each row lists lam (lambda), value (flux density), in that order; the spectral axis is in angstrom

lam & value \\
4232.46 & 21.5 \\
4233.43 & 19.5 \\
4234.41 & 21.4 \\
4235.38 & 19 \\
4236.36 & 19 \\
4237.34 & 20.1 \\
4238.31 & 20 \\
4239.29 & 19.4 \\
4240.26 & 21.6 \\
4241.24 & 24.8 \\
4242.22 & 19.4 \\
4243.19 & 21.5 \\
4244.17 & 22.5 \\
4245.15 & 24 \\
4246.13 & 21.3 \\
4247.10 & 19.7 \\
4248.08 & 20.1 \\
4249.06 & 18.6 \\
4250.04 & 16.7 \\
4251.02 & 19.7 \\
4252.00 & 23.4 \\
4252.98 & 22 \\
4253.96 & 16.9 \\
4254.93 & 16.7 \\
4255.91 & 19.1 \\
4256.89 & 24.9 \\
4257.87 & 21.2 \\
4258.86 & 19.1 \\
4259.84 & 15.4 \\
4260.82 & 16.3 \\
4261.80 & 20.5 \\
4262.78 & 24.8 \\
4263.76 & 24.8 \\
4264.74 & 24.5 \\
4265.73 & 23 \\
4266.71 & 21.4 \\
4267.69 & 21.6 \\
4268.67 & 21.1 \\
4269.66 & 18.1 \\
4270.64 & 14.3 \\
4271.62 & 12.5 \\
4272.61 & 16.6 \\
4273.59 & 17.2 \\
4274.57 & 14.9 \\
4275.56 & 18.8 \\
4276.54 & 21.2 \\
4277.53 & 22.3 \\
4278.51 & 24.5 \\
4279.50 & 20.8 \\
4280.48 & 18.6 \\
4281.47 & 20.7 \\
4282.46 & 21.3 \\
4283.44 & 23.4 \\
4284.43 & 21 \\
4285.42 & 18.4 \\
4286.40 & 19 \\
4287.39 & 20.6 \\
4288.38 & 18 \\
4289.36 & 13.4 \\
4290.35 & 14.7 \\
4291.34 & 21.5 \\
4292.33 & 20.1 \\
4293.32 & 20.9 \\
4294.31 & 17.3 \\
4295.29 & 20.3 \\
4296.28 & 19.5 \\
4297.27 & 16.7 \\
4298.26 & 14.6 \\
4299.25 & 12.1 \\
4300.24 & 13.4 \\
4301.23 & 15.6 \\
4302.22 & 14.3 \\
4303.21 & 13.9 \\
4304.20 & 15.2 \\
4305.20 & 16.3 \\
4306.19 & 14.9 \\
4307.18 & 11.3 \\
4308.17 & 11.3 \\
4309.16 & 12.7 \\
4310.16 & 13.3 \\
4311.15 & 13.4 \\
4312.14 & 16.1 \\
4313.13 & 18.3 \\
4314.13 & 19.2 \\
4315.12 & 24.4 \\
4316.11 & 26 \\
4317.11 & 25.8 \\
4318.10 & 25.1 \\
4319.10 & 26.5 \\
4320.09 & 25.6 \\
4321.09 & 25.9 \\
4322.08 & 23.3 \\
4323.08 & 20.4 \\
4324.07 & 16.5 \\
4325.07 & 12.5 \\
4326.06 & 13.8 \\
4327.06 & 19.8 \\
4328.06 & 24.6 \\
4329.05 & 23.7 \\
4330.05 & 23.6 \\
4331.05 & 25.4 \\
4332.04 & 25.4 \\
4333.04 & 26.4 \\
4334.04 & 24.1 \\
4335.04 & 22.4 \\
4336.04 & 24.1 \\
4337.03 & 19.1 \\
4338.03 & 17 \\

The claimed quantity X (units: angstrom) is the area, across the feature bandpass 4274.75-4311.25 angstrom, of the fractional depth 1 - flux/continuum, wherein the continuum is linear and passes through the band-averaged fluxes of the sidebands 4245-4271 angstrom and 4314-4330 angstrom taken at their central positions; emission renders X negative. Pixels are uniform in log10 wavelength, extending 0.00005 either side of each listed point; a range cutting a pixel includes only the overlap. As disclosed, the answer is 6.6 angstrom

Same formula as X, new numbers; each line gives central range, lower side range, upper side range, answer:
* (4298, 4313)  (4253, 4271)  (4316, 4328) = 5.2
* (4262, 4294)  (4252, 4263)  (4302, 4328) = -0.8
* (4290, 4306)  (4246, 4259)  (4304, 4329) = 2.2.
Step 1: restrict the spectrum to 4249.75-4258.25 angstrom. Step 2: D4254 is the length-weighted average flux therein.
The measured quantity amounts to 20.1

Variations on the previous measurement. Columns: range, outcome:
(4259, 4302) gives 18.9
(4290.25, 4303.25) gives 16.9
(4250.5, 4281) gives 19.9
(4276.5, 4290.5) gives 19.9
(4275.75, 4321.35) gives 18.6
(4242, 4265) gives 20.5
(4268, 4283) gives 18.9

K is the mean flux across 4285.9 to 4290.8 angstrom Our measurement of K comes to 17.2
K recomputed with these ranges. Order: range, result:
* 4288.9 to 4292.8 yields 17.4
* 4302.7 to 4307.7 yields 14.3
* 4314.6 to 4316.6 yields 25.2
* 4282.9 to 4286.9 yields 20.5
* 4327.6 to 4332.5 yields 24.6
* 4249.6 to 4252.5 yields 20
